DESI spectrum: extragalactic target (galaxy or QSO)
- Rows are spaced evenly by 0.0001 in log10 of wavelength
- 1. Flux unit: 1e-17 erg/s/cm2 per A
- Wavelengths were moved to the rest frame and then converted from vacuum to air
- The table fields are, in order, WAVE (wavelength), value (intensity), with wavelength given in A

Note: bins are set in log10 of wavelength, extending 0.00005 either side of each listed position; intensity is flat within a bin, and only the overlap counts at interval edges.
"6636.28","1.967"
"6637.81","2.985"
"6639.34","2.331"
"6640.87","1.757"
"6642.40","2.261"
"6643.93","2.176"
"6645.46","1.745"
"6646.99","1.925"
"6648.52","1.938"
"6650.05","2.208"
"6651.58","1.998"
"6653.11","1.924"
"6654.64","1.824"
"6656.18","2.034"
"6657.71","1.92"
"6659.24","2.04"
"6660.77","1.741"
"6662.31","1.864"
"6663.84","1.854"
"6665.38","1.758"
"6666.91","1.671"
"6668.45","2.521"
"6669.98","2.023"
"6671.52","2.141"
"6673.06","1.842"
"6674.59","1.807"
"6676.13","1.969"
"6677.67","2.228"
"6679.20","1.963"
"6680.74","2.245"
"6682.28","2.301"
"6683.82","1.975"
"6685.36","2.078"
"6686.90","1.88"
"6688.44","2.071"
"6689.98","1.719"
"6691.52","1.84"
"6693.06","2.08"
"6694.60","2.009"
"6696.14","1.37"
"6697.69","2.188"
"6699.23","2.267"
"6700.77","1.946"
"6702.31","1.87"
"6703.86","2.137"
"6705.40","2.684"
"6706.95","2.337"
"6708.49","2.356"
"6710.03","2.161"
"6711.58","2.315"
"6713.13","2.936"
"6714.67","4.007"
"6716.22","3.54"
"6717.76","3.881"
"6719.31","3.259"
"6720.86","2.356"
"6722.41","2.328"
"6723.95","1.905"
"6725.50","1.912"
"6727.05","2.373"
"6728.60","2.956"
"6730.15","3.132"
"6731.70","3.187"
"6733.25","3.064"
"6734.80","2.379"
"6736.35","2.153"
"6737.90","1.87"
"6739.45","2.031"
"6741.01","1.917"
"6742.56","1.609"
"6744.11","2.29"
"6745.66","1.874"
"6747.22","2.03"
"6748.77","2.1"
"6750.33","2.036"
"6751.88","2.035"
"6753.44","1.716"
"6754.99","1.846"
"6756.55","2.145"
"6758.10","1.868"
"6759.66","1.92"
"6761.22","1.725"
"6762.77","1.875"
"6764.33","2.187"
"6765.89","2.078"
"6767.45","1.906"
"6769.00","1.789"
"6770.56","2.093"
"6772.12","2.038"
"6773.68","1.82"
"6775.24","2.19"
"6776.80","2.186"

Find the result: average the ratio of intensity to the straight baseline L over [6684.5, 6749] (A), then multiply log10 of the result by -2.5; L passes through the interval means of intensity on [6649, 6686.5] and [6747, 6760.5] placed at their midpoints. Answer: -0.19 mag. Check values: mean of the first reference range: 2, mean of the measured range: 2.34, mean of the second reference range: 1.96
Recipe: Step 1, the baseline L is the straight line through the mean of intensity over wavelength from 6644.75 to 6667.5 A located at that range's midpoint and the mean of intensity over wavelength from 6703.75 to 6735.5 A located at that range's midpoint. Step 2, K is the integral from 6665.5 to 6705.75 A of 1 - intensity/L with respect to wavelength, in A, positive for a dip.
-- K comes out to 4.6 A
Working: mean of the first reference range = 1.9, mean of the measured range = 2.02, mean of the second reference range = 2.74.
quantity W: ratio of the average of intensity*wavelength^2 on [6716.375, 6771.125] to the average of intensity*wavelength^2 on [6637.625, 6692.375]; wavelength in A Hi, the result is 1.14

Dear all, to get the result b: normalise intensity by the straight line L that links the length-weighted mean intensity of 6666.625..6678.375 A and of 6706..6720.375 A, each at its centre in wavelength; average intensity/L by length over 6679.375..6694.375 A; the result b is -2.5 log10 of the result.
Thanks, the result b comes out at 0.17 mag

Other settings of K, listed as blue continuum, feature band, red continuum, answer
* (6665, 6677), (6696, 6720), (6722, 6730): -3.9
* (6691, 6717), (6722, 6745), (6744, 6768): -2.1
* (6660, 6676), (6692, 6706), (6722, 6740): 0.9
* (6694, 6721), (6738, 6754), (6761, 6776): 1.6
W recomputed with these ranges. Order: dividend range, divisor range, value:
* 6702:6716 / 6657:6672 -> 1.35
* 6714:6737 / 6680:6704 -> 1.43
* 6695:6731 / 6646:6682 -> 1.30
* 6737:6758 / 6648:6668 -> 1.05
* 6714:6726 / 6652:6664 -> 1.56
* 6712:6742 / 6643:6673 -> 1.39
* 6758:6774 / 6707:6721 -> 0.66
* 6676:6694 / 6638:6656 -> 1.01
